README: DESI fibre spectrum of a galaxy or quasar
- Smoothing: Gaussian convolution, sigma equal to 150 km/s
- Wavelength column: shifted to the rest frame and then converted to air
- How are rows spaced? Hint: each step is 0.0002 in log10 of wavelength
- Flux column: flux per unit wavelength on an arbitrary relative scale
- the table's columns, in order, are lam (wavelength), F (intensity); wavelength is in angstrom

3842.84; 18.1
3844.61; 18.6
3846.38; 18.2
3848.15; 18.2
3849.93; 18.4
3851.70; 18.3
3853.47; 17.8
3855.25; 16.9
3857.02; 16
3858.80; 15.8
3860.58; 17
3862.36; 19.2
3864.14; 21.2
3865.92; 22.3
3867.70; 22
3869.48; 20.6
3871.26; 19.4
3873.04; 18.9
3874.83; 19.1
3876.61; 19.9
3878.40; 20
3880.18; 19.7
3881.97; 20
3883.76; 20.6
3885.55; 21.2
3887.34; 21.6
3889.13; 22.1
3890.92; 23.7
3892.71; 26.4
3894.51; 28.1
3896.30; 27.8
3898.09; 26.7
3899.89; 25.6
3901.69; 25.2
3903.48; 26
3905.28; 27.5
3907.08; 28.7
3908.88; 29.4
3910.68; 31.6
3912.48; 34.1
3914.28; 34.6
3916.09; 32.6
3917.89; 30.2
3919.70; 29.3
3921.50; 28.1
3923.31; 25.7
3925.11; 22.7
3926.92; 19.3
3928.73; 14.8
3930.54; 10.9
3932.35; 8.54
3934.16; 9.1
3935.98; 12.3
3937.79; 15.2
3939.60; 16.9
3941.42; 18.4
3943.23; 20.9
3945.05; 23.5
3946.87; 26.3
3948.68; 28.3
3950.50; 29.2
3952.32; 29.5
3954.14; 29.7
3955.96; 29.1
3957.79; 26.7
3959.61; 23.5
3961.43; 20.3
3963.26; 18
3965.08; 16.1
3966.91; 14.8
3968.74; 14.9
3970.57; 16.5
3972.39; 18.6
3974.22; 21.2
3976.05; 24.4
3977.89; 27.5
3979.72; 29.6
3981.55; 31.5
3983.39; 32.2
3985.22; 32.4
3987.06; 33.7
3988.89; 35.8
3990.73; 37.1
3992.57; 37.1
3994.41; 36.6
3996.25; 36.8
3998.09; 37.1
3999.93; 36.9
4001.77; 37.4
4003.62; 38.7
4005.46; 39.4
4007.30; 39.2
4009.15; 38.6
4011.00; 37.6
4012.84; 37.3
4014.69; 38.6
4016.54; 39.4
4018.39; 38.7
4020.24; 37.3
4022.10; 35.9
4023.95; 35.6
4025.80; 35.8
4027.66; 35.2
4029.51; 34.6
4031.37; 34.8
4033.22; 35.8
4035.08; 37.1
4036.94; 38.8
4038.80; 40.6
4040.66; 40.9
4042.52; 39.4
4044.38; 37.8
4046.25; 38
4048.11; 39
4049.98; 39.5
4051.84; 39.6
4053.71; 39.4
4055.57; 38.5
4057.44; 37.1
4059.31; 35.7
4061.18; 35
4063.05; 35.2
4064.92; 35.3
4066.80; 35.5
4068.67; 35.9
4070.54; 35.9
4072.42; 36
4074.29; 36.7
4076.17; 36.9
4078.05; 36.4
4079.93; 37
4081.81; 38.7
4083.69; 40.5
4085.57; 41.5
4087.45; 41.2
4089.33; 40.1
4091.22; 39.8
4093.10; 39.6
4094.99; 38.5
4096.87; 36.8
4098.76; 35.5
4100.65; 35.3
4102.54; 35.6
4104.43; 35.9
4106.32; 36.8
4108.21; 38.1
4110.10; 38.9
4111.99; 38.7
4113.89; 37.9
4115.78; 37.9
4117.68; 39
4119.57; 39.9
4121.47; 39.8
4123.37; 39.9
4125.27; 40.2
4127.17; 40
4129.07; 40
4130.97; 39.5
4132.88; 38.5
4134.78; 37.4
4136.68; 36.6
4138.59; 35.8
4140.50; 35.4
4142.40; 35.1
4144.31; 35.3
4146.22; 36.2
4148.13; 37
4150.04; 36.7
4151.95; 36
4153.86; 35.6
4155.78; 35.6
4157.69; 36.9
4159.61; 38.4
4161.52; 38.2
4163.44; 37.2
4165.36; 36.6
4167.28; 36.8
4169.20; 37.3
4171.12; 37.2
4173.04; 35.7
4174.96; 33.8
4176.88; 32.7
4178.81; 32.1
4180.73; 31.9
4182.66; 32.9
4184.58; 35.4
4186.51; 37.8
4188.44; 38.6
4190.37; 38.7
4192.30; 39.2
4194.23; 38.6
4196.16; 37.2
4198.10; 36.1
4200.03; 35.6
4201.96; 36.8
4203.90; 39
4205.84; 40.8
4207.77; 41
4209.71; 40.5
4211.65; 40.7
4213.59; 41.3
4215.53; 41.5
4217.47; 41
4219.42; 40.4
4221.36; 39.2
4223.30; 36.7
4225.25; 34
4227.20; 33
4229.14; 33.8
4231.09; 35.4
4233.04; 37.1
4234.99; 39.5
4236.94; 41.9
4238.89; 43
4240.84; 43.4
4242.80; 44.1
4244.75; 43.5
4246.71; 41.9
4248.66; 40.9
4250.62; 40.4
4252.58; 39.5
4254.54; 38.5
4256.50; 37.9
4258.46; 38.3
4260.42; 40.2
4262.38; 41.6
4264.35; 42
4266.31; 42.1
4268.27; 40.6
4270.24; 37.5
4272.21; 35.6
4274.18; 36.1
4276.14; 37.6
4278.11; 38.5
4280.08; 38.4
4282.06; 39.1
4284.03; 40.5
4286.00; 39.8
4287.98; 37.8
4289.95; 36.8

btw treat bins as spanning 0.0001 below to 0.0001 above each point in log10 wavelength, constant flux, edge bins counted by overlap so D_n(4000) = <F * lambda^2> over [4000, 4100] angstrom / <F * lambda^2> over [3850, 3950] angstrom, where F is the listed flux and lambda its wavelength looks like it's 1.8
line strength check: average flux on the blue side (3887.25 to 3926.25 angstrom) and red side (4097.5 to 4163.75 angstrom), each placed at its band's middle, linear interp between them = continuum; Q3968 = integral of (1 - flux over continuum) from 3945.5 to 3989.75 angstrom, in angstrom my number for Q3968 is 7.3 angstrom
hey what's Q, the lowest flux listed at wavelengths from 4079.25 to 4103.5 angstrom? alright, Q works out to 35.3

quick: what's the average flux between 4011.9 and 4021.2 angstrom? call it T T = 38.2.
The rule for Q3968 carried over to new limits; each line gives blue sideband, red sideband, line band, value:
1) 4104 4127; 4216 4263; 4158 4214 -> 2.81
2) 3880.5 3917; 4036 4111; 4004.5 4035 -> -2.47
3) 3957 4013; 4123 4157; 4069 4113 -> -3.70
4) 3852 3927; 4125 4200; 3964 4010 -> -3.32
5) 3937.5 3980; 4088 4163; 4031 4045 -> -4.06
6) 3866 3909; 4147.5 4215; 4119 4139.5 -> -2.52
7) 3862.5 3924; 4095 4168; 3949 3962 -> 0.50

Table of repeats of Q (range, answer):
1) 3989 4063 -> 34.6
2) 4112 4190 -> 31.9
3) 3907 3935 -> 8.54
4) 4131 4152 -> 35.1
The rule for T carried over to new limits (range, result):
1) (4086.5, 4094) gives 40.2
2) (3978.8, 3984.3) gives 31.1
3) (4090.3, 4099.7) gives 38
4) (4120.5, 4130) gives 40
